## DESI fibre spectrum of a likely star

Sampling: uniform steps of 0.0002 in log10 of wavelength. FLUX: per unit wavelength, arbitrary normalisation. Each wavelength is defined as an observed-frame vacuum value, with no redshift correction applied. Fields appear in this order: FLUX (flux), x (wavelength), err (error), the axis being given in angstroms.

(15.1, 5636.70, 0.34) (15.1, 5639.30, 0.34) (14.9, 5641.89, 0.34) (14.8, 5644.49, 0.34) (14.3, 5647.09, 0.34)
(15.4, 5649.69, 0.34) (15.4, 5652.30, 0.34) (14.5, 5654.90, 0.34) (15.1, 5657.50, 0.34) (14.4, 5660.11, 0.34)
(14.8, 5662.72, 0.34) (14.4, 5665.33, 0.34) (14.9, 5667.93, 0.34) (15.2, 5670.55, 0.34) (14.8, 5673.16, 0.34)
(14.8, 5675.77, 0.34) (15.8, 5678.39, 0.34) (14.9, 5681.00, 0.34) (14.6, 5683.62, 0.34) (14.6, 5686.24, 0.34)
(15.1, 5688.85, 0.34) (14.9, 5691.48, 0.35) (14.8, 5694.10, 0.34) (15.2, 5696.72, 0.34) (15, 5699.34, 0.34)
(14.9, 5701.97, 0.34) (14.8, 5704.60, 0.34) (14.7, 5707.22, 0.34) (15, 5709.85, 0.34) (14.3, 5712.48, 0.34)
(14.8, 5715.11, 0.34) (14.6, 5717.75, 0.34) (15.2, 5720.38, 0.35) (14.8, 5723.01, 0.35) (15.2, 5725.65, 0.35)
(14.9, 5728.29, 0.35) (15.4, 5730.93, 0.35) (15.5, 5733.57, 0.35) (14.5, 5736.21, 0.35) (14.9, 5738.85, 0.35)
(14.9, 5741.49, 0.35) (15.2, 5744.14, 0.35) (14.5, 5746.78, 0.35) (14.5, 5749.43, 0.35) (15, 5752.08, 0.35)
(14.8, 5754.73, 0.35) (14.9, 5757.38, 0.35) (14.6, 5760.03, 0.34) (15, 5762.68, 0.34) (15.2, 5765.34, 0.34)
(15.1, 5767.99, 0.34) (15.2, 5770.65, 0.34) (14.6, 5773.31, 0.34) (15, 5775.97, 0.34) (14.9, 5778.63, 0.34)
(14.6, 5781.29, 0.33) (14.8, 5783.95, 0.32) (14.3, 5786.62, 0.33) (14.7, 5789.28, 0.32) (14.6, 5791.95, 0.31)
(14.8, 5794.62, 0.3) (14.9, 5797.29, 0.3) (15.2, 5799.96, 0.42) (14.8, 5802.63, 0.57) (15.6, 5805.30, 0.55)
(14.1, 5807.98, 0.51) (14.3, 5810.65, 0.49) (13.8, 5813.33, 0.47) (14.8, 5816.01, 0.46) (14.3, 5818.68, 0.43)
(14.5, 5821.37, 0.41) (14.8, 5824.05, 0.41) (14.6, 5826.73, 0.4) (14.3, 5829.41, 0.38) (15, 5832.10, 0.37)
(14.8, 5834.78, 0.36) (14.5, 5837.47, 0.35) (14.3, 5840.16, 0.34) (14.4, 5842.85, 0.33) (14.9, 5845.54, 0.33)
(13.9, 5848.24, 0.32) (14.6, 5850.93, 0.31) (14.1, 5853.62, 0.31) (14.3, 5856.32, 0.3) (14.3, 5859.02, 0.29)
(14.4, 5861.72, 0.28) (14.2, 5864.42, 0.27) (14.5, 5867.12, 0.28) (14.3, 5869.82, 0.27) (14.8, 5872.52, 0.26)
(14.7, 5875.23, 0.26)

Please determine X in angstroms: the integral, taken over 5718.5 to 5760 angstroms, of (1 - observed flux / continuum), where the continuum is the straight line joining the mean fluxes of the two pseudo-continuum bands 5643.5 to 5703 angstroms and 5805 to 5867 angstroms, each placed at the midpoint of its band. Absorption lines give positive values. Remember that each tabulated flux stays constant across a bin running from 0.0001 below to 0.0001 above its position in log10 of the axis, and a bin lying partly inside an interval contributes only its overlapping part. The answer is -0.6 angstroms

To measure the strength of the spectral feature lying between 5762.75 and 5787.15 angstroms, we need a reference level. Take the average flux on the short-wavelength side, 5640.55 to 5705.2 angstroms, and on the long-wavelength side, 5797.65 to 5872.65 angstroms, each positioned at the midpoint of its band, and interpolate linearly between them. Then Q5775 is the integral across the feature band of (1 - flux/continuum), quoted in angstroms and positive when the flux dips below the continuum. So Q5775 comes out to -0.37 angstroms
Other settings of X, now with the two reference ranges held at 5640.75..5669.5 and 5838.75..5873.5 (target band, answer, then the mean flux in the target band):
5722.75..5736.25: -0.4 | 15.1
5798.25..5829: -0.3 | 14.6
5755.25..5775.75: -0.5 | 14.9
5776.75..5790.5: -0.1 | 14.7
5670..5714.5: -0.5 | 14.9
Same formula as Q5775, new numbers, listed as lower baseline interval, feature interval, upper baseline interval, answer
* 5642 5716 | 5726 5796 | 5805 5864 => -1.0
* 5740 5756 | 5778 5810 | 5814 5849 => -0.2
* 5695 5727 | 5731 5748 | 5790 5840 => -0.2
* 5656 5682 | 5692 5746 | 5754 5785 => -0.1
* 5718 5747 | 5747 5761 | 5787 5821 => 0.1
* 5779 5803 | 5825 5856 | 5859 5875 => 0.1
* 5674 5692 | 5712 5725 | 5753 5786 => 0.1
